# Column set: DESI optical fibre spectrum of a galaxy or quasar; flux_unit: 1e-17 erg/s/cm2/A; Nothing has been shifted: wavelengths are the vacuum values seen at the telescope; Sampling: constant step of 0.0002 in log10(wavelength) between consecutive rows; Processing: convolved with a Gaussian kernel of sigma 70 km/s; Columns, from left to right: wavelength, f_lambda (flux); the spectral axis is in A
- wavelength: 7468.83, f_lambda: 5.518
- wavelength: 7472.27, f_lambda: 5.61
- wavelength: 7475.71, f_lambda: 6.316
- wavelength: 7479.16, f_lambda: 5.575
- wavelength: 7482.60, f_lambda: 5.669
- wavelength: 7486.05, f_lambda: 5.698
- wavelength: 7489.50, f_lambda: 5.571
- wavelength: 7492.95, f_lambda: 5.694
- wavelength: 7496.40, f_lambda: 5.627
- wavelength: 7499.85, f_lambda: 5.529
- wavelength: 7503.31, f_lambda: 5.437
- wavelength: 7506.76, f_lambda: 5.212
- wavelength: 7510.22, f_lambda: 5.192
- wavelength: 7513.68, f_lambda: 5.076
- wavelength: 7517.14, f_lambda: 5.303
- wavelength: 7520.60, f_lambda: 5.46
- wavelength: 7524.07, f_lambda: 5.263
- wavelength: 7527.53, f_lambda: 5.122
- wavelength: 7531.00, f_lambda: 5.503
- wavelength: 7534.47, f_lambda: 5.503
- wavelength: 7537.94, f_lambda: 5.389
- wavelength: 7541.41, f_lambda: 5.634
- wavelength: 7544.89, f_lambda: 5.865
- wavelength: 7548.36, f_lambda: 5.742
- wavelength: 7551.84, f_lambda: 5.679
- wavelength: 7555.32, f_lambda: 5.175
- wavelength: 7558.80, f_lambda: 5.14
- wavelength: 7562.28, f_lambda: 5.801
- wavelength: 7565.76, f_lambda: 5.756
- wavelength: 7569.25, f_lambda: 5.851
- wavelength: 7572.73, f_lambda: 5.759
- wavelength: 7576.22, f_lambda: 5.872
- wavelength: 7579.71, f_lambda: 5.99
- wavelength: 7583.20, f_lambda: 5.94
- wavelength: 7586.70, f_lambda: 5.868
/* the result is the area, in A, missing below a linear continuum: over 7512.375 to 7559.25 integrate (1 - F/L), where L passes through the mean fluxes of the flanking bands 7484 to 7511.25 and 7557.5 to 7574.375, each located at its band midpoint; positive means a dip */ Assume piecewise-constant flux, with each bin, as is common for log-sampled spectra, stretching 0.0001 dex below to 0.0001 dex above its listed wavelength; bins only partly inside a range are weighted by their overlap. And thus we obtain 1.4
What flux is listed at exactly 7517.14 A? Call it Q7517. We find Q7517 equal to 5.303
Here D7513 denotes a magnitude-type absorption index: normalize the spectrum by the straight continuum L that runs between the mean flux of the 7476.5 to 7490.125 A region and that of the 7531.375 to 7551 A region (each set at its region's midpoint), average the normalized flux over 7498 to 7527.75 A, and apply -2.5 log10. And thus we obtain 0.07 mag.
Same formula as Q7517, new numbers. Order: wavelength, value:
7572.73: 5.759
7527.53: 5.122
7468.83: 5.518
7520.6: 5.46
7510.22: 5.192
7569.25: 5.851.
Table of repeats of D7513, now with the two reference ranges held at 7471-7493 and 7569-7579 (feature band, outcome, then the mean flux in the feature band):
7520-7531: 0.10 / 5.3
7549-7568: 0.06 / 5.53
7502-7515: 0.11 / 5.23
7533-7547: 0.04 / 5.6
